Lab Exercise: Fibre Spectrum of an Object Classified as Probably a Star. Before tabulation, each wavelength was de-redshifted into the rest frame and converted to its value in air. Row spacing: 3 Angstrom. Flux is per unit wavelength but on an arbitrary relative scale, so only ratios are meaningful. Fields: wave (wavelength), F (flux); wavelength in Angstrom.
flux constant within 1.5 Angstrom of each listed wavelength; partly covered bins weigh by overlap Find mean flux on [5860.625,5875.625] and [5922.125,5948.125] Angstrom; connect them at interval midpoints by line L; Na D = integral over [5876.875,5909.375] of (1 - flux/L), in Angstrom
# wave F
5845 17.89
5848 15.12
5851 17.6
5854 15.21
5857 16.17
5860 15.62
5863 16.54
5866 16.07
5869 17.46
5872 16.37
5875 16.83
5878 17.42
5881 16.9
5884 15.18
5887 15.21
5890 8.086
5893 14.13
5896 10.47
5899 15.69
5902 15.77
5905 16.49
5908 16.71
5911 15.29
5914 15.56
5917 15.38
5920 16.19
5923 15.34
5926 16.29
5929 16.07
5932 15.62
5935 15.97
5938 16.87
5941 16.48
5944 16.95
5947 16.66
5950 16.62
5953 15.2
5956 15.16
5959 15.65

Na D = 3.5 Angstrom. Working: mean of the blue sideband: 16.6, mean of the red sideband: 16.3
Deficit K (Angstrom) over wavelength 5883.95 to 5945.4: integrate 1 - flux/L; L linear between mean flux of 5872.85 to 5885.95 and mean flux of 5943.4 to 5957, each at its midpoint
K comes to 4.1 Angstrom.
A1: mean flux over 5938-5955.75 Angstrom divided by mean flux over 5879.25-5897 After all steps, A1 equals 1.21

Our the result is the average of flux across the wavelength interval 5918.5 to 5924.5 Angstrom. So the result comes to 15.8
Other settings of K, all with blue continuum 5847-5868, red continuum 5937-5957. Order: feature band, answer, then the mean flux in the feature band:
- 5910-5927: 0.59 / 15.7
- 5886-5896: 2.56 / 12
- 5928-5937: 0.18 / 15.9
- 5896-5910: 0.58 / 15.5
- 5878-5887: 0.01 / 16.1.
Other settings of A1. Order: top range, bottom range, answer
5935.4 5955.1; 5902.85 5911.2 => 1.01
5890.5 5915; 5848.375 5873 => 0.90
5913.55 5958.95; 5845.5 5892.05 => 1.02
